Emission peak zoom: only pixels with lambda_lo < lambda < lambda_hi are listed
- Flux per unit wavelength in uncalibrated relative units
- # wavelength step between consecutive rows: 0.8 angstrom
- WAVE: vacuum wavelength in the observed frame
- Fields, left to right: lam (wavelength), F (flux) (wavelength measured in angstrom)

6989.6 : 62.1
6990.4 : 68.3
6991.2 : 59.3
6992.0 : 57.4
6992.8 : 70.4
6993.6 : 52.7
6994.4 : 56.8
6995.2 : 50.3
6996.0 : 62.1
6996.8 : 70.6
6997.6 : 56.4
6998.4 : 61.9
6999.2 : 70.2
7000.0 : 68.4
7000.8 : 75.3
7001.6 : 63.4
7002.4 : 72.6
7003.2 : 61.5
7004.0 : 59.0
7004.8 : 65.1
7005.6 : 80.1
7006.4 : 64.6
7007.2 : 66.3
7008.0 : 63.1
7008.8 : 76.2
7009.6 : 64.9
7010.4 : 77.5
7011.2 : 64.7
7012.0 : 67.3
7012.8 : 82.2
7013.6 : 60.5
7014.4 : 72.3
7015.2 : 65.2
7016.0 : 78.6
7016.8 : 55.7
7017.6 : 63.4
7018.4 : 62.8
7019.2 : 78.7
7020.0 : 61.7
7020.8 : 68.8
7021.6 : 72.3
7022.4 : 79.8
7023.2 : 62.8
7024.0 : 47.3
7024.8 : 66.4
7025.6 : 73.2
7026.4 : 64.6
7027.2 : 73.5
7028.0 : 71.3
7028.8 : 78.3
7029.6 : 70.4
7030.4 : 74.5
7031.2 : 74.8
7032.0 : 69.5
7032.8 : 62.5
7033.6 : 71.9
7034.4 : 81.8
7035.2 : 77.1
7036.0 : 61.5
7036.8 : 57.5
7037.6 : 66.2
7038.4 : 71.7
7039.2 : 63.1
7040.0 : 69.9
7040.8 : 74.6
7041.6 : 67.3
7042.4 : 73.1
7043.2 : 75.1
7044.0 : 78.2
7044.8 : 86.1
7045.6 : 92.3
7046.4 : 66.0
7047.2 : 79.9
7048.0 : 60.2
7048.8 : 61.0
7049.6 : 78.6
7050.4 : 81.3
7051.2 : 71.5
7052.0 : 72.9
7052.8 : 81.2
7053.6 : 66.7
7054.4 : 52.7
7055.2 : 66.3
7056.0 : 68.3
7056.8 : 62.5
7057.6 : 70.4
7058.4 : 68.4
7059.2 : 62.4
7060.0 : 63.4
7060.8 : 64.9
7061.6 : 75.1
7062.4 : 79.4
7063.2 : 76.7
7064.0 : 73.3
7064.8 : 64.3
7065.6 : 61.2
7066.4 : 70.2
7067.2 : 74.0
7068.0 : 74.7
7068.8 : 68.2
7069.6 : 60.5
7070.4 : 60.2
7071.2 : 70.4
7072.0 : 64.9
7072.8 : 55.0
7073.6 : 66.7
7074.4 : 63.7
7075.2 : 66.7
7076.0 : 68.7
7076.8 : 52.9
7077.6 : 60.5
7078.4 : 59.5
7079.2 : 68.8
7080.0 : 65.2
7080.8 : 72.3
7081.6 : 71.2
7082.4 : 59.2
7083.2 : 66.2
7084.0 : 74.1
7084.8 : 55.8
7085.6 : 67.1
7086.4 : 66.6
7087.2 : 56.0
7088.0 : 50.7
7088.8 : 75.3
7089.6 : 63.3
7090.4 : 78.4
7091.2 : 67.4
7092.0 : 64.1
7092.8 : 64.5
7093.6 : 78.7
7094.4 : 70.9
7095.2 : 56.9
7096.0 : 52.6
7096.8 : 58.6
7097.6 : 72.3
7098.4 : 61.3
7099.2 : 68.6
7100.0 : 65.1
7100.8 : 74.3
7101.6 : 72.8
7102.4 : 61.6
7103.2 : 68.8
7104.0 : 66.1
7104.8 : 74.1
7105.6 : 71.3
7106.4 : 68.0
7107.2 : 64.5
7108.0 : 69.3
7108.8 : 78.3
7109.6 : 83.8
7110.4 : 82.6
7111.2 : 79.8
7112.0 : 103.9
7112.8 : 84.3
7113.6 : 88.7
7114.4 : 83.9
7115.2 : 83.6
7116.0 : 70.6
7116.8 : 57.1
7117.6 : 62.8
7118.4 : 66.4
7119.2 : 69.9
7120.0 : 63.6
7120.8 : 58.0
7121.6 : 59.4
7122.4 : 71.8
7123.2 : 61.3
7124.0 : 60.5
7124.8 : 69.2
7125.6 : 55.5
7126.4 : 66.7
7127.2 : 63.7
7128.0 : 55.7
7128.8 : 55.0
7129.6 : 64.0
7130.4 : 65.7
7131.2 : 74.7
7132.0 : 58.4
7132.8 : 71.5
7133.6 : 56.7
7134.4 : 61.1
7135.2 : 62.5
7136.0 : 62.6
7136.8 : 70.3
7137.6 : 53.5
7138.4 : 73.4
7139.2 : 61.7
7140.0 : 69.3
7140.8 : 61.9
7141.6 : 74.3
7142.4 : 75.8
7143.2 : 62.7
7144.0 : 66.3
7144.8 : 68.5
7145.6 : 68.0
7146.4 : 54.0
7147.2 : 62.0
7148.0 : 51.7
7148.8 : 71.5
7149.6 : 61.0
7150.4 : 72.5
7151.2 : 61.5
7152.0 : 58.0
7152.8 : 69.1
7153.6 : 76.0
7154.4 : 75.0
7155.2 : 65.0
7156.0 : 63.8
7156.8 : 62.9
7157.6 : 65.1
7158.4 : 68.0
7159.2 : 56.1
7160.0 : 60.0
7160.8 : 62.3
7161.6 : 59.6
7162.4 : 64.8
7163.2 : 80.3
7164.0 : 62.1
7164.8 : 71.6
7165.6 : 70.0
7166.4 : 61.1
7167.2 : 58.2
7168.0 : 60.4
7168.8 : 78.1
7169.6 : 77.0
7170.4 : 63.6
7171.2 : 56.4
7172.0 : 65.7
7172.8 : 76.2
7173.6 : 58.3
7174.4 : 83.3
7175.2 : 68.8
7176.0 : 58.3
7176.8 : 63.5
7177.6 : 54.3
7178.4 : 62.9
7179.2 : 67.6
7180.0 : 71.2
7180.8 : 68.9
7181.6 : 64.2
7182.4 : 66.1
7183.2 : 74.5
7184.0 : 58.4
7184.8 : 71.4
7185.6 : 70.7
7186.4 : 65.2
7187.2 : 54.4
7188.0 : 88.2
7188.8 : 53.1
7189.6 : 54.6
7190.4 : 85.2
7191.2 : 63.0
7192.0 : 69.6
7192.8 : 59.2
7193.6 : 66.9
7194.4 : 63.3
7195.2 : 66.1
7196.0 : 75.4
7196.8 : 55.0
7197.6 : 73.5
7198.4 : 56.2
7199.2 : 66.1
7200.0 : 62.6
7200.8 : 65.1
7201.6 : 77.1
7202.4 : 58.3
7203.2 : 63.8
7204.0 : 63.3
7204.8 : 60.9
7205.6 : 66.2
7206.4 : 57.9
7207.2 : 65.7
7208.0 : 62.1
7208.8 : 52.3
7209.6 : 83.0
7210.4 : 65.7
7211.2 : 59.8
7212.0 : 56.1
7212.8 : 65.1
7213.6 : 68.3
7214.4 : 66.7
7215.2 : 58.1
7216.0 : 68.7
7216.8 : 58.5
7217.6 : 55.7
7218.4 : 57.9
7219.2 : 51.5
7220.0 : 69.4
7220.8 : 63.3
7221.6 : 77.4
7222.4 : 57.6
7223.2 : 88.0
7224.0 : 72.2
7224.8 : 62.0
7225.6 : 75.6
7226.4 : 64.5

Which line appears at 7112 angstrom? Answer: [O III] 5007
